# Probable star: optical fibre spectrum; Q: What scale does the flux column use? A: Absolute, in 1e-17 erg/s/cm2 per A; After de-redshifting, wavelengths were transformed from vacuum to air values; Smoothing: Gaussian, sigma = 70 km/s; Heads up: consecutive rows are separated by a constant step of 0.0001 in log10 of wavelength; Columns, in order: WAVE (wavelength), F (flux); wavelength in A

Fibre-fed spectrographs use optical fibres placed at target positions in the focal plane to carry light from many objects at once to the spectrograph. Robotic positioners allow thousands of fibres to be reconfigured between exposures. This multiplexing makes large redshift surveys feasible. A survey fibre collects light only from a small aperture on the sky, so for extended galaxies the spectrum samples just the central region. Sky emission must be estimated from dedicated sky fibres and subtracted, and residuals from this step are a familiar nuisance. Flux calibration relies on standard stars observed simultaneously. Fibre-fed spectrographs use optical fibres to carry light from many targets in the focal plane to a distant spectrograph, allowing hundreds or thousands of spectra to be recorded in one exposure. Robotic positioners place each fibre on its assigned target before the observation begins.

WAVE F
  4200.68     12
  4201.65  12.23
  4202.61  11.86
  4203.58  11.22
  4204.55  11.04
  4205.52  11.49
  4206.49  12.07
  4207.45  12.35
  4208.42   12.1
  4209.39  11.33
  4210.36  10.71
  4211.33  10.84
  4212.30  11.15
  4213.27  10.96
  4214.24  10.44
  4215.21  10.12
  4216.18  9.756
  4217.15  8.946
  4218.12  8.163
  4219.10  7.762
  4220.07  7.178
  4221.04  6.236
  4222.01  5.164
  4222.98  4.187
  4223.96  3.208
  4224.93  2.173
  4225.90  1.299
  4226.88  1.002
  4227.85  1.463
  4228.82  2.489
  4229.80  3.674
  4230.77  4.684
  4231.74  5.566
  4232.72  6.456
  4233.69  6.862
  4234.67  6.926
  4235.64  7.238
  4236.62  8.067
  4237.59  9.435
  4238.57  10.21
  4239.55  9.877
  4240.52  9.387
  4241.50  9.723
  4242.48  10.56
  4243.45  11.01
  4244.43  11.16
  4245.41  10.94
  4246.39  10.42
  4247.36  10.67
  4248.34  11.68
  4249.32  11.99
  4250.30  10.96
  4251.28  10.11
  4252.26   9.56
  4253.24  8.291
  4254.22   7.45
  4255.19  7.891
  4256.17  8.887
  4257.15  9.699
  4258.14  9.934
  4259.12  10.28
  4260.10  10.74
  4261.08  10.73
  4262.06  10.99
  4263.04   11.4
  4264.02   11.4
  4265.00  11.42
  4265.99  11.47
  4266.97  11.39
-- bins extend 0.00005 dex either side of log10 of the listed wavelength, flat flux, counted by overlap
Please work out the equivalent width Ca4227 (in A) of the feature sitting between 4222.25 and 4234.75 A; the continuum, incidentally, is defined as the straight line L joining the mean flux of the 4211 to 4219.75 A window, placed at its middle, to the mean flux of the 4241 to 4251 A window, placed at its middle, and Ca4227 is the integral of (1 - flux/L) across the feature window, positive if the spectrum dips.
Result 7.9 A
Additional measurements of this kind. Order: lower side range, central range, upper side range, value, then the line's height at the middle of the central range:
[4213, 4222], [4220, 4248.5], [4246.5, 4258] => 7.2 A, 9.16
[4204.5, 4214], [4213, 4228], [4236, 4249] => 6.7 A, 11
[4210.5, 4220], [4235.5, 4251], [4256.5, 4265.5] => 0.1 A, 10.3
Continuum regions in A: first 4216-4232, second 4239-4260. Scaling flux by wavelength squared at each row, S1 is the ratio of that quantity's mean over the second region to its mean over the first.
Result 2.1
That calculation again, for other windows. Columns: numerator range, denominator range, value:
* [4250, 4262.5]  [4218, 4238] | 1.90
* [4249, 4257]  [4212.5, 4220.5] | 1.03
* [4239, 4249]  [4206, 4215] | 0.95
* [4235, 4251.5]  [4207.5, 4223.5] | 1.13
